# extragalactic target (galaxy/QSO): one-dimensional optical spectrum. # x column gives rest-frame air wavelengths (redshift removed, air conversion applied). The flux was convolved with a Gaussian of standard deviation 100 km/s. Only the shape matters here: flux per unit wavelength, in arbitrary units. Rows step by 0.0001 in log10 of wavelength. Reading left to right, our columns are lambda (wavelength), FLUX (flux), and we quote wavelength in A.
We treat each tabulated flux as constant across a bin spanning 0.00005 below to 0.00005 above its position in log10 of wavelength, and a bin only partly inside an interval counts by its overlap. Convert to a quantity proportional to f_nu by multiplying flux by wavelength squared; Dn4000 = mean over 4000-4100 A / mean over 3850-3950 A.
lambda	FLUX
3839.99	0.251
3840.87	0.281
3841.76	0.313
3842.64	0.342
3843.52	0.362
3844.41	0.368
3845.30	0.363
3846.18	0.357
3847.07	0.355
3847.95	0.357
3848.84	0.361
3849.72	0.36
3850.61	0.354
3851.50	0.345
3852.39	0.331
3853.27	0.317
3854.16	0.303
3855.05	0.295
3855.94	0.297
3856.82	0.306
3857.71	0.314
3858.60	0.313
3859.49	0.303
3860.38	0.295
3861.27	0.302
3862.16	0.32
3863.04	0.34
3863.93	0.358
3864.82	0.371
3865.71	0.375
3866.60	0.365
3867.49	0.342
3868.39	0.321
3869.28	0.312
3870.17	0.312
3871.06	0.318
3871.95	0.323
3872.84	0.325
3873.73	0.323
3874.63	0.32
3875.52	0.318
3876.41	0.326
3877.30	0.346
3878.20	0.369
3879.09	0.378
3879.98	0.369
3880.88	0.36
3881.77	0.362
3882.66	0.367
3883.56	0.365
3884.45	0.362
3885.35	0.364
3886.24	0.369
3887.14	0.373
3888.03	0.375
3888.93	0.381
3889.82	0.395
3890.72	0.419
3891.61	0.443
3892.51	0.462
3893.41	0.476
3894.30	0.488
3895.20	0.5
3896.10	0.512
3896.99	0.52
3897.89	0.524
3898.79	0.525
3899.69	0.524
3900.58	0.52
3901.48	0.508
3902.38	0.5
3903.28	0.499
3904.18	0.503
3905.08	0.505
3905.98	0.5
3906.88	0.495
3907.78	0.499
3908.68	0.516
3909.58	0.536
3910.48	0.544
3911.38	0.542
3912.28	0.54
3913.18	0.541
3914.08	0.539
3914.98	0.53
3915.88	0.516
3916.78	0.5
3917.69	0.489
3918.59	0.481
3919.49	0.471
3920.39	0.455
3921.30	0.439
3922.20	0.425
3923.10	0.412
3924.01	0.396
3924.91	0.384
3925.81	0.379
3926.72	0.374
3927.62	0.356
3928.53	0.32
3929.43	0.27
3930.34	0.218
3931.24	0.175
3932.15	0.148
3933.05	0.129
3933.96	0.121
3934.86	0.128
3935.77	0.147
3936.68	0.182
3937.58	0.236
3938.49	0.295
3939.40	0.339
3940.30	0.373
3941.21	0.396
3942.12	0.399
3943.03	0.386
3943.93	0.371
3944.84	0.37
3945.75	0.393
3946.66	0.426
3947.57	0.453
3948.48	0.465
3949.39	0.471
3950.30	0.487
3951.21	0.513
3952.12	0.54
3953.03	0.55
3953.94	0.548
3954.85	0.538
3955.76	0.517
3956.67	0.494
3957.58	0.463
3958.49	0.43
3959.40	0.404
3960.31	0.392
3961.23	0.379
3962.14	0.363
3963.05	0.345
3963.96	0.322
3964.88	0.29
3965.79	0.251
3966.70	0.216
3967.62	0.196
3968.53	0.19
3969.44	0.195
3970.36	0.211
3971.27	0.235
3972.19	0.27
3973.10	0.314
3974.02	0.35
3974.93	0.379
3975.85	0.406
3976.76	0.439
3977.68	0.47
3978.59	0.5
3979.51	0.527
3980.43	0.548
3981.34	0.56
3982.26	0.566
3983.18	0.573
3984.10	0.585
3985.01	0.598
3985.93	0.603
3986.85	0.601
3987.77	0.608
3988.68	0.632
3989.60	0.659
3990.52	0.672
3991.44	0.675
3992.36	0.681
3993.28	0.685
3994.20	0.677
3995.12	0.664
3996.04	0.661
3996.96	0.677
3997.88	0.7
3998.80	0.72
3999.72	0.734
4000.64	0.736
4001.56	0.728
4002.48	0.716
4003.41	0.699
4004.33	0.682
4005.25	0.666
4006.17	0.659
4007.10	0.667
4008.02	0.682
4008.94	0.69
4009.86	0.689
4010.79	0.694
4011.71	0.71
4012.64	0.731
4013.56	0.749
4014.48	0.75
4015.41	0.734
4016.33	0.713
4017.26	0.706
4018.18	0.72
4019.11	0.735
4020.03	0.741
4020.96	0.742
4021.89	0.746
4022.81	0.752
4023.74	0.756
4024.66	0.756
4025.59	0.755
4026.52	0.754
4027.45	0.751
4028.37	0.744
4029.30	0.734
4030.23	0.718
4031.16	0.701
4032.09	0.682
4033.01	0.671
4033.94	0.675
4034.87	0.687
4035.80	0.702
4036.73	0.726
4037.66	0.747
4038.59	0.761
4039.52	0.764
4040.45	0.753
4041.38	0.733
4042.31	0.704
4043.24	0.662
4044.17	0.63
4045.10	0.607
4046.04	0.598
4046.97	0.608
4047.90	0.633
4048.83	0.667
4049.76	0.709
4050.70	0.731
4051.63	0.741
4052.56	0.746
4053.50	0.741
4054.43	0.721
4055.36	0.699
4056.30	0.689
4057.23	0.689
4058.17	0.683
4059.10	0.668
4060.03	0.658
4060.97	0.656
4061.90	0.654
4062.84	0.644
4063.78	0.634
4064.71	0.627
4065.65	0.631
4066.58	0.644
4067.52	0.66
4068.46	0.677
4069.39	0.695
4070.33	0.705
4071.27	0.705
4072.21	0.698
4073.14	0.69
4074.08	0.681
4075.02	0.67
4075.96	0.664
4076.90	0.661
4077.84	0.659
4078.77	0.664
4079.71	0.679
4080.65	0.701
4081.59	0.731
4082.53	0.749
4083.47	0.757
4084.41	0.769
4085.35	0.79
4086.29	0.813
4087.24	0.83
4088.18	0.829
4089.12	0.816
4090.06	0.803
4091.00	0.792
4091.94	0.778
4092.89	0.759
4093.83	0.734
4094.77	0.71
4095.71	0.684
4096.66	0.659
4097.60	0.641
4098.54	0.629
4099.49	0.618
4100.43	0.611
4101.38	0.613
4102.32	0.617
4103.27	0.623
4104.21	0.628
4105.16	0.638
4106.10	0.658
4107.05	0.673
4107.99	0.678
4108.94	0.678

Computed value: 1.98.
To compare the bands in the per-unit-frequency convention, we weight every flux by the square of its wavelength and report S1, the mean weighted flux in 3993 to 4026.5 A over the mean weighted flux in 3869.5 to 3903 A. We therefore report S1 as 1.9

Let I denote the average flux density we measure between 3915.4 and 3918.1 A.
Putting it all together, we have 0.501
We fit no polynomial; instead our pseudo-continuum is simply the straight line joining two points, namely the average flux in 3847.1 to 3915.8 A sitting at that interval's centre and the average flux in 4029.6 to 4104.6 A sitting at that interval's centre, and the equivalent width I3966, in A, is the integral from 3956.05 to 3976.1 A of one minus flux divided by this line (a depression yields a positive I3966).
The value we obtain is 7.9 A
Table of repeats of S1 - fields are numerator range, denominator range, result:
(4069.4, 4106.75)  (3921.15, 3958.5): 2.06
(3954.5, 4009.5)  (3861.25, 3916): 1.28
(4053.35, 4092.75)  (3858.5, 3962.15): 1.91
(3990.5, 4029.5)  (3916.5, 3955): 2.00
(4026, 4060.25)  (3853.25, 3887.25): 2.27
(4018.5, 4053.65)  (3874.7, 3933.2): 1.78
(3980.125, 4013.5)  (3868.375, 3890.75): 2.00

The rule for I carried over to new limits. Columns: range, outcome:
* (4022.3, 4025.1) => 0.757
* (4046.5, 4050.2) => 0.655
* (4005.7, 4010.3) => 0.678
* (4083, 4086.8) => 0.781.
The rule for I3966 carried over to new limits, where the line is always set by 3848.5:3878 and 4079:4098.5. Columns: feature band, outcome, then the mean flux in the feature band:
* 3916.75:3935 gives 4.3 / 0.336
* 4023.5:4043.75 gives -2.5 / 0.724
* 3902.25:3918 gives -3.9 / 0.517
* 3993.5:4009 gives -2.8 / 0.692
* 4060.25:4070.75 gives 0.7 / 0.657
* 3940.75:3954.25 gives 1.0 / 0.45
